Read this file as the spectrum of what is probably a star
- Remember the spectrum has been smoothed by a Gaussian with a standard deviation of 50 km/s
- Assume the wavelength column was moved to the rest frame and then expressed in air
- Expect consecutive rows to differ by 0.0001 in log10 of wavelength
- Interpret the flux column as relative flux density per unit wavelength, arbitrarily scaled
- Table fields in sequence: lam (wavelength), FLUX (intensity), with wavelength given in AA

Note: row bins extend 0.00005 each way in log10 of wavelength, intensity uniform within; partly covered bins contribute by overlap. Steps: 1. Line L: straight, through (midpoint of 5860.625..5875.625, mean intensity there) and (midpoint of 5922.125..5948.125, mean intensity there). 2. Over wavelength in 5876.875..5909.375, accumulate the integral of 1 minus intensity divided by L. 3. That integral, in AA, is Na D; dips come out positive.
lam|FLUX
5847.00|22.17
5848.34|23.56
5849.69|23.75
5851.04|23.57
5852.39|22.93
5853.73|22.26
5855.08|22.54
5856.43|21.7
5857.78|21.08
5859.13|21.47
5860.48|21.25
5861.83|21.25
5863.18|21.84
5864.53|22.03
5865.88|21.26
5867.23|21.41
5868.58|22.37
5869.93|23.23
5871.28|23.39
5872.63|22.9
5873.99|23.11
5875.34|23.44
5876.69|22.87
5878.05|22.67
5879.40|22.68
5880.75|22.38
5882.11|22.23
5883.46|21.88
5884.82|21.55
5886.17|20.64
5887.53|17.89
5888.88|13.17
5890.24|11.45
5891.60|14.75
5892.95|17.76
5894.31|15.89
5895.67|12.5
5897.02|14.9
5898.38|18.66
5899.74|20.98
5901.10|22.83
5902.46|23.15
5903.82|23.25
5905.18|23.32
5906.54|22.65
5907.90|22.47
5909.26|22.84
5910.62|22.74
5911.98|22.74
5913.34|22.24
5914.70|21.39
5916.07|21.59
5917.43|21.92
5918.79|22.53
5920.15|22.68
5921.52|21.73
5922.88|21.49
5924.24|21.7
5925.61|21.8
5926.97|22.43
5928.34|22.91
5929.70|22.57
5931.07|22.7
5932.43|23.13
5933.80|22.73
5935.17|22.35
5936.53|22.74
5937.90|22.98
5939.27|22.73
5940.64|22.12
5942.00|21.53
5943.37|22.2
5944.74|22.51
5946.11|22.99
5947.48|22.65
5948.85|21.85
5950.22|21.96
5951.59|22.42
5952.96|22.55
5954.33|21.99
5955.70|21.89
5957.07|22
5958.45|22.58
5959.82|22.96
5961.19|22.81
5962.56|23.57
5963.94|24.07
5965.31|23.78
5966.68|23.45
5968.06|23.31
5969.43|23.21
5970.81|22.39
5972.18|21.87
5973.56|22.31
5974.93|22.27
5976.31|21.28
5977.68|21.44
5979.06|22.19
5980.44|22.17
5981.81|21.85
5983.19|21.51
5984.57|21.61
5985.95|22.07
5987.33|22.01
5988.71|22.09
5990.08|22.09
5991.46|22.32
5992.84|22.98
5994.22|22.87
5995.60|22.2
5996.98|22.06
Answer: 3.9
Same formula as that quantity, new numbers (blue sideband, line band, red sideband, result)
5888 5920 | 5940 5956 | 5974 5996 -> -0.9 AA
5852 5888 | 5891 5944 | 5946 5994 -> 2.0 AA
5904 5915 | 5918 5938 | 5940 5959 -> 0.0 AA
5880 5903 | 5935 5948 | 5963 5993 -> -1.1 AA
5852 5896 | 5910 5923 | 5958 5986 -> -0.4 AA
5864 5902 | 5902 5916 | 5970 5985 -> -1.4 AA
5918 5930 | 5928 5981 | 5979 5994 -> -0.9 AA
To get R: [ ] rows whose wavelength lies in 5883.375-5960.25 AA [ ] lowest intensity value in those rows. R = 11.45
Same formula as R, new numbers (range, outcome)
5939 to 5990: 21.28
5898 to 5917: 18.66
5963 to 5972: 22.39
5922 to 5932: 21.49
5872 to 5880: 22.67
